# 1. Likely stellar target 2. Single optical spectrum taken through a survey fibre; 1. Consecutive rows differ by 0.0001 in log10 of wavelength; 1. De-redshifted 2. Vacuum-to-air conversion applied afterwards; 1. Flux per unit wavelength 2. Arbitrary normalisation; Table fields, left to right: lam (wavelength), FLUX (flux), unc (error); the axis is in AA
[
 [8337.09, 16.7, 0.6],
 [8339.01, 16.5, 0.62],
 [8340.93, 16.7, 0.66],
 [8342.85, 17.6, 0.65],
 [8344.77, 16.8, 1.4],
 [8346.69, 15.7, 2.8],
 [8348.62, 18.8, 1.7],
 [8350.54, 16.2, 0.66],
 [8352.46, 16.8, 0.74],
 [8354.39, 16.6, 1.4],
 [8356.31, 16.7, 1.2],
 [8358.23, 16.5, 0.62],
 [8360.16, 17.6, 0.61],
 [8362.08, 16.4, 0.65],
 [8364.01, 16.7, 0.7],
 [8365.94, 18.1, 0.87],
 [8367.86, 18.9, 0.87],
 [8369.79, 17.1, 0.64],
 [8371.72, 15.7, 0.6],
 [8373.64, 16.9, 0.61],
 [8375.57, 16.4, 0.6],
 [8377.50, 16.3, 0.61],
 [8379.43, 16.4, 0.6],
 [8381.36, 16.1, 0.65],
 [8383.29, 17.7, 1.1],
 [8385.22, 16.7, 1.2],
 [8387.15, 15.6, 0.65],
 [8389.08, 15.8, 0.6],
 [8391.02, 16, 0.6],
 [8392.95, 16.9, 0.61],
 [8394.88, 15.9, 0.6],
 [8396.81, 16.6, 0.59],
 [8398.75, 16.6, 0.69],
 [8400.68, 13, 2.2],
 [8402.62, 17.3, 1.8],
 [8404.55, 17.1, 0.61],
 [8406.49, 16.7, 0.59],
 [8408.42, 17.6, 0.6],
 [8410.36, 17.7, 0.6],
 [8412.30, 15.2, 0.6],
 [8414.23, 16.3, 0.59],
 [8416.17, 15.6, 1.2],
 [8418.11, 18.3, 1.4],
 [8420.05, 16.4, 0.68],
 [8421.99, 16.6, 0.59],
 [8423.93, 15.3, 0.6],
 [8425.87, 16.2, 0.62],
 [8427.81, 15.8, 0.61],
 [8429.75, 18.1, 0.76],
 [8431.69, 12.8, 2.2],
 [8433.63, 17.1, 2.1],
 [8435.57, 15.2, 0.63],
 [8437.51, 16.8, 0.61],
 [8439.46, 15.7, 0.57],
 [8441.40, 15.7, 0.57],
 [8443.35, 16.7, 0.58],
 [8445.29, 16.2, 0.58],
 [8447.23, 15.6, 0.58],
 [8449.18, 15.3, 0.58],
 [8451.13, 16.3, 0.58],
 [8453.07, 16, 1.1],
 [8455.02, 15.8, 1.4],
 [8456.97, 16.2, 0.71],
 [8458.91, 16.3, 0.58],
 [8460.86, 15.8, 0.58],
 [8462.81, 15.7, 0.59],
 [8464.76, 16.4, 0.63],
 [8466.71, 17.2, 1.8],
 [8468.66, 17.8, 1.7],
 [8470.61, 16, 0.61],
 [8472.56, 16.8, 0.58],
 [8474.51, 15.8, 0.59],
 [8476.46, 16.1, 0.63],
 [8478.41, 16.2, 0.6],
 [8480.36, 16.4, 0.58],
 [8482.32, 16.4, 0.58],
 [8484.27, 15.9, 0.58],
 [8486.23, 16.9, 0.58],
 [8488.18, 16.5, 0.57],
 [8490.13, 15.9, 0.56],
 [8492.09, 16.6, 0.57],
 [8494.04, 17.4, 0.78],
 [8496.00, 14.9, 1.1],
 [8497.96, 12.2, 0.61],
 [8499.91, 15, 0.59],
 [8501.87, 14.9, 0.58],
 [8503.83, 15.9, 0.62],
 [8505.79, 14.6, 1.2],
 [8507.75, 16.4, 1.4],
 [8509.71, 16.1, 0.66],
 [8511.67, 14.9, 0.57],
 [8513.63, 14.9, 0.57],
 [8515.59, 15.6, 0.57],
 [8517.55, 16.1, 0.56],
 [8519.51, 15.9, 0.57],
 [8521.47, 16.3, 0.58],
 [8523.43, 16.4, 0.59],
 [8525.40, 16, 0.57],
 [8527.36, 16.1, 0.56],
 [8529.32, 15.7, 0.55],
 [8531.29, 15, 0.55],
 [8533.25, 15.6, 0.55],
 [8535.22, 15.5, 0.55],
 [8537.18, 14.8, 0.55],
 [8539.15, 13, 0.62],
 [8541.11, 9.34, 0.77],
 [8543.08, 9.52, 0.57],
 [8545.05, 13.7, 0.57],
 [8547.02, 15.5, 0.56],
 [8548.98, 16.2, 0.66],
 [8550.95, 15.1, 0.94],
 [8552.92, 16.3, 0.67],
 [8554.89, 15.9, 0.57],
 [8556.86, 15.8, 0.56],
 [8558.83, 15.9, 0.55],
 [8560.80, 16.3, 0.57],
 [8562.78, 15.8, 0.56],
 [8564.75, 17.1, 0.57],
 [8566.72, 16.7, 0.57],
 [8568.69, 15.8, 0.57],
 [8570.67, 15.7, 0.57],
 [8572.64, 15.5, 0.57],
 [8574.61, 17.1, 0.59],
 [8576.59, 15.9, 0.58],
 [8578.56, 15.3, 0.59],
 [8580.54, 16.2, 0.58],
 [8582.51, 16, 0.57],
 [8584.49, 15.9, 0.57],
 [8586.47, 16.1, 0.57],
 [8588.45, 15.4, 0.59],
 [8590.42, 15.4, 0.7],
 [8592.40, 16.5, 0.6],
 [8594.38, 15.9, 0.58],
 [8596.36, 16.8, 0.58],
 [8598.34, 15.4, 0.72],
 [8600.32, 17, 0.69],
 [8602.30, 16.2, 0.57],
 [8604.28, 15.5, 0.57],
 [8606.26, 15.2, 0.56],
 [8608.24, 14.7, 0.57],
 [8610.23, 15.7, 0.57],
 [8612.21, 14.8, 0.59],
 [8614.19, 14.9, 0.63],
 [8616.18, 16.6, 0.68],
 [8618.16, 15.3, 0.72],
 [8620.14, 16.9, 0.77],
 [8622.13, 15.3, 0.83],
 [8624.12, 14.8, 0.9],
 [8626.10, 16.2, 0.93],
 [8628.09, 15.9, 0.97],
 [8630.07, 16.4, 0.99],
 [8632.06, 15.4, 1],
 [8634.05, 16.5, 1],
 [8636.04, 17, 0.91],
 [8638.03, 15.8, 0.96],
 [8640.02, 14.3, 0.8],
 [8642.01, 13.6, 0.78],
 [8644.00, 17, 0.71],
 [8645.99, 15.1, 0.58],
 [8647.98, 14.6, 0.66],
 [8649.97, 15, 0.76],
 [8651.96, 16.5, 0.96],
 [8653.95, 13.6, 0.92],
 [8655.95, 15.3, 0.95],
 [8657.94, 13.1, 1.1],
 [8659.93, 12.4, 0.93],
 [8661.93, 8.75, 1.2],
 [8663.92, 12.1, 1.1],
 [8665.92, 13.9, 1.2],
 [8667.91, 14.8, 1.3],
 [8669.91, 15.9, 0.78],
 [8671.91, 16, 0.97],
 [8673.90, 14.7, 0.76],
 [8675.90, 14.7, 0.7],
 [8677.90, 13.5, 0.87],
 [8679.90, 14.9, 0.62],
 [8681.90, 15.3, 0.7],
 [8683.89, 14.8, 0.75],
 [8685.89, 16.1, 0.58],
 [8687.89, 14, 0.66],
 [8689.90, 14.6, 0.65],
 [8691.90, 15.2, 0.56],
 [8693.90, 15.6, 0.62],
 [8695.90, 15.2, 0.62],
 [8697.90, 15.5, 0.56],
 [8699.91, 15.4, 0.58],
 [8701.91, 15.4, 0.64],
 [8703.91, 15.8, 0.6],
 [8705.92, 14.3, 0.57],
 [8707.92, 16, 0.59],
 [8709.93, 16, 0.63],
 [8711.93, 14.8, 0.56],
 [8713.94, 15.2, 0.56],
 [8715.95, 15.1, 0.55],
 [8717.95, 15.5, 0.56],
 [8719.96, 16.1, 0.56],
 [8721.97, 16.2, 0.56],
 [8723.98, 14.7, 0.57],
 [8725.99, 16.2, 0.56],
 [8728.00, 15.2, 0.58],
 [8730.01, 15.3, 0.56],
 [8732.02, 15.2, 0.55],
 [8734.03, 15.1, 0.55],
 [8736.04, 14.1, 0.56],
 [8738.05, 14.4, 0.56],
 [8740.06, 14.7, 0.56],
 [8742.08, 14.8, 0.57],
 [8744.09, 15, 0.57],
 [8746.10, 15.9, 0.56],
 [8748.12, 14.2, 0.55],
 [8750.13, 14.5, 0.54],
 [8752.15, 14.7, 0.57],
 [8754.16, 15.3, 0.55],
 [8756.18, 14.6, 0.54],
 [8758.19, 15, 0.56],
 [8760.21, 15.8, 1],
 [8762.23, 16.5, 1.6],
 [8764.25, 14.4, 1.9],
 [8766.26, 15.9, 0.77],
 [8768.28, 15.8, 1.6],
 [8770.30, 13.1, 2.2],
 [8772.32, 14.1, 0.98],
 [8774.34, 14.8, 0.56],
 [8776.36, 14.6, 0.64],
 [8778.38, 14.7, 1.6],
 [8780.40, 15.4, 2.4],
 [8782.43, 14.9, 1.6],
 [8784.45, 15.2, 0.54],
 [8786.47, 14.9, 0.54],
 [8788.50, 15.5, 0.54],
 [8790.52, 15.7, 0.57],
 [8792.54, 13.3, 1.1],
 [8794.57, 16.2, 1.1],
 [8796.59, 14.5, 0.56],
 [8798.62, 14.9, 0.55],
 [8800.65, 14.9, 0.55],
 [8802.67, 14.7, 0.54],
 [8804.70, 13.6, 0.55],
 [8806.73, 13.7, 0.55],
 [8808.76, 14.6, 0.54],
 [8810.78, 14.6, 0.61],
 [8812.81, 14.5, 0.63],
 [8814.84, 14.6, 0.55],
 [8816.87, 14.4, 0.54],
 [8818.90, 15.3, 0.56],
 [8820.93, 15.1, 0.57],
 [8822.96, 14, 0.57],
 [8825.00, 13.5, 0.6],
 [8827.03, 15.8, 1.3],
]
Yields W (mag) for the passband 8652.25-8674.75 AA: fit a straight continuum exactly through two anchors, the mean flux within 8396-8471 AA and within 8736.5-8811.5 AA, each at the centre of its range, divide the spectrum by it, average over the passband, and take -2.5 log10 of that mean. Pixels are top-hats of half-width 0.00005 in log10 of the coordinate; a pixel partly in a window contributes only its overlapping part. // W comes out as 0.11 mag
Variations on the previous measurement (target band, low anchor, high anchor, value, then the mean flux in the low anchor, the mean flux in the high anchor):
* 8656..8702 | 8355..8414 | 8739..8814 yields 0.062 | 16.6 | 14.9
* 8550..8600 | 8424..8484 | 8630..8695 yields -0.048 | 16.1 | 14.7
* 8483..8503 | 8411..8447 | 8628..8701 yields 0.009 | 16.1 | 14.8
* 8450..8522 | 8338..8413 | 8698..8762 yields 0.018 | 16.7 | 15.2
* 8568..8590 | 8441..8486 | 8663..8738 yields -0.015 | 16.2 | 15.1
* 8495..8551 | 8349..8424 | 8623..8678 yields 0.056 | 16.6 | 14.8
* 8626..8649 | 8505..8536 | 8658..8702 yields -0.061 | 15.7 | 14.4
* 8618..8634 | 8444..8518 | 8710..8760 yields -0.027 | 15.9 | 15.1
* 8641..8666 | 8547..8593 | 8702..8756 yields 0.120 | 16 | 15.2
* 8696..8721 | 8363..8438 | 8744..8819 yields -0.019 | 16.4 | 14.8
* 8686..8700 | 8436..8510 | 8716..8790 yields 0.012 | 16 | 15.1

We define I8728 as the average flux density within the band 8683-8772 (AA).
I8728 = 15.2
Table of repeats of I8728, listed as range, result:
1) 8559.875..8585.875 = 16.1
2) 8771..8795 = 14.9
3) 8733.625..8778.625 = 14.9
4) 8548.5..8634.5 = 15.9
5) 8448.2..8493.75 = 16.3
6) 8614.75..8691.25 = 14.9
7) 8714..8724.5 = 15.5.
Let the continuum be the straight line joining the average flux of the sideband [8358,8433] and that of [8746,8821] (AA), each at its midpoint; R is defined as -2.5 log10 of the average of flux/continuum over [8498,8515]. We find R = 0.059 mag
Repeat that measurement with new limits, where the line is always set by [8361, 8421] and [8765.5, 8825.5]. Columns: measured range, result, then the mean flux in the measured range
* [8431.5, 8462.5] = 0.03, 15.9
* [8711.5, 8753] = -0.01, 15.1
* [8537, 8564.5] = 0.09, 14.6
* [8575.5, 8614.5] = -0.01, 15.8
